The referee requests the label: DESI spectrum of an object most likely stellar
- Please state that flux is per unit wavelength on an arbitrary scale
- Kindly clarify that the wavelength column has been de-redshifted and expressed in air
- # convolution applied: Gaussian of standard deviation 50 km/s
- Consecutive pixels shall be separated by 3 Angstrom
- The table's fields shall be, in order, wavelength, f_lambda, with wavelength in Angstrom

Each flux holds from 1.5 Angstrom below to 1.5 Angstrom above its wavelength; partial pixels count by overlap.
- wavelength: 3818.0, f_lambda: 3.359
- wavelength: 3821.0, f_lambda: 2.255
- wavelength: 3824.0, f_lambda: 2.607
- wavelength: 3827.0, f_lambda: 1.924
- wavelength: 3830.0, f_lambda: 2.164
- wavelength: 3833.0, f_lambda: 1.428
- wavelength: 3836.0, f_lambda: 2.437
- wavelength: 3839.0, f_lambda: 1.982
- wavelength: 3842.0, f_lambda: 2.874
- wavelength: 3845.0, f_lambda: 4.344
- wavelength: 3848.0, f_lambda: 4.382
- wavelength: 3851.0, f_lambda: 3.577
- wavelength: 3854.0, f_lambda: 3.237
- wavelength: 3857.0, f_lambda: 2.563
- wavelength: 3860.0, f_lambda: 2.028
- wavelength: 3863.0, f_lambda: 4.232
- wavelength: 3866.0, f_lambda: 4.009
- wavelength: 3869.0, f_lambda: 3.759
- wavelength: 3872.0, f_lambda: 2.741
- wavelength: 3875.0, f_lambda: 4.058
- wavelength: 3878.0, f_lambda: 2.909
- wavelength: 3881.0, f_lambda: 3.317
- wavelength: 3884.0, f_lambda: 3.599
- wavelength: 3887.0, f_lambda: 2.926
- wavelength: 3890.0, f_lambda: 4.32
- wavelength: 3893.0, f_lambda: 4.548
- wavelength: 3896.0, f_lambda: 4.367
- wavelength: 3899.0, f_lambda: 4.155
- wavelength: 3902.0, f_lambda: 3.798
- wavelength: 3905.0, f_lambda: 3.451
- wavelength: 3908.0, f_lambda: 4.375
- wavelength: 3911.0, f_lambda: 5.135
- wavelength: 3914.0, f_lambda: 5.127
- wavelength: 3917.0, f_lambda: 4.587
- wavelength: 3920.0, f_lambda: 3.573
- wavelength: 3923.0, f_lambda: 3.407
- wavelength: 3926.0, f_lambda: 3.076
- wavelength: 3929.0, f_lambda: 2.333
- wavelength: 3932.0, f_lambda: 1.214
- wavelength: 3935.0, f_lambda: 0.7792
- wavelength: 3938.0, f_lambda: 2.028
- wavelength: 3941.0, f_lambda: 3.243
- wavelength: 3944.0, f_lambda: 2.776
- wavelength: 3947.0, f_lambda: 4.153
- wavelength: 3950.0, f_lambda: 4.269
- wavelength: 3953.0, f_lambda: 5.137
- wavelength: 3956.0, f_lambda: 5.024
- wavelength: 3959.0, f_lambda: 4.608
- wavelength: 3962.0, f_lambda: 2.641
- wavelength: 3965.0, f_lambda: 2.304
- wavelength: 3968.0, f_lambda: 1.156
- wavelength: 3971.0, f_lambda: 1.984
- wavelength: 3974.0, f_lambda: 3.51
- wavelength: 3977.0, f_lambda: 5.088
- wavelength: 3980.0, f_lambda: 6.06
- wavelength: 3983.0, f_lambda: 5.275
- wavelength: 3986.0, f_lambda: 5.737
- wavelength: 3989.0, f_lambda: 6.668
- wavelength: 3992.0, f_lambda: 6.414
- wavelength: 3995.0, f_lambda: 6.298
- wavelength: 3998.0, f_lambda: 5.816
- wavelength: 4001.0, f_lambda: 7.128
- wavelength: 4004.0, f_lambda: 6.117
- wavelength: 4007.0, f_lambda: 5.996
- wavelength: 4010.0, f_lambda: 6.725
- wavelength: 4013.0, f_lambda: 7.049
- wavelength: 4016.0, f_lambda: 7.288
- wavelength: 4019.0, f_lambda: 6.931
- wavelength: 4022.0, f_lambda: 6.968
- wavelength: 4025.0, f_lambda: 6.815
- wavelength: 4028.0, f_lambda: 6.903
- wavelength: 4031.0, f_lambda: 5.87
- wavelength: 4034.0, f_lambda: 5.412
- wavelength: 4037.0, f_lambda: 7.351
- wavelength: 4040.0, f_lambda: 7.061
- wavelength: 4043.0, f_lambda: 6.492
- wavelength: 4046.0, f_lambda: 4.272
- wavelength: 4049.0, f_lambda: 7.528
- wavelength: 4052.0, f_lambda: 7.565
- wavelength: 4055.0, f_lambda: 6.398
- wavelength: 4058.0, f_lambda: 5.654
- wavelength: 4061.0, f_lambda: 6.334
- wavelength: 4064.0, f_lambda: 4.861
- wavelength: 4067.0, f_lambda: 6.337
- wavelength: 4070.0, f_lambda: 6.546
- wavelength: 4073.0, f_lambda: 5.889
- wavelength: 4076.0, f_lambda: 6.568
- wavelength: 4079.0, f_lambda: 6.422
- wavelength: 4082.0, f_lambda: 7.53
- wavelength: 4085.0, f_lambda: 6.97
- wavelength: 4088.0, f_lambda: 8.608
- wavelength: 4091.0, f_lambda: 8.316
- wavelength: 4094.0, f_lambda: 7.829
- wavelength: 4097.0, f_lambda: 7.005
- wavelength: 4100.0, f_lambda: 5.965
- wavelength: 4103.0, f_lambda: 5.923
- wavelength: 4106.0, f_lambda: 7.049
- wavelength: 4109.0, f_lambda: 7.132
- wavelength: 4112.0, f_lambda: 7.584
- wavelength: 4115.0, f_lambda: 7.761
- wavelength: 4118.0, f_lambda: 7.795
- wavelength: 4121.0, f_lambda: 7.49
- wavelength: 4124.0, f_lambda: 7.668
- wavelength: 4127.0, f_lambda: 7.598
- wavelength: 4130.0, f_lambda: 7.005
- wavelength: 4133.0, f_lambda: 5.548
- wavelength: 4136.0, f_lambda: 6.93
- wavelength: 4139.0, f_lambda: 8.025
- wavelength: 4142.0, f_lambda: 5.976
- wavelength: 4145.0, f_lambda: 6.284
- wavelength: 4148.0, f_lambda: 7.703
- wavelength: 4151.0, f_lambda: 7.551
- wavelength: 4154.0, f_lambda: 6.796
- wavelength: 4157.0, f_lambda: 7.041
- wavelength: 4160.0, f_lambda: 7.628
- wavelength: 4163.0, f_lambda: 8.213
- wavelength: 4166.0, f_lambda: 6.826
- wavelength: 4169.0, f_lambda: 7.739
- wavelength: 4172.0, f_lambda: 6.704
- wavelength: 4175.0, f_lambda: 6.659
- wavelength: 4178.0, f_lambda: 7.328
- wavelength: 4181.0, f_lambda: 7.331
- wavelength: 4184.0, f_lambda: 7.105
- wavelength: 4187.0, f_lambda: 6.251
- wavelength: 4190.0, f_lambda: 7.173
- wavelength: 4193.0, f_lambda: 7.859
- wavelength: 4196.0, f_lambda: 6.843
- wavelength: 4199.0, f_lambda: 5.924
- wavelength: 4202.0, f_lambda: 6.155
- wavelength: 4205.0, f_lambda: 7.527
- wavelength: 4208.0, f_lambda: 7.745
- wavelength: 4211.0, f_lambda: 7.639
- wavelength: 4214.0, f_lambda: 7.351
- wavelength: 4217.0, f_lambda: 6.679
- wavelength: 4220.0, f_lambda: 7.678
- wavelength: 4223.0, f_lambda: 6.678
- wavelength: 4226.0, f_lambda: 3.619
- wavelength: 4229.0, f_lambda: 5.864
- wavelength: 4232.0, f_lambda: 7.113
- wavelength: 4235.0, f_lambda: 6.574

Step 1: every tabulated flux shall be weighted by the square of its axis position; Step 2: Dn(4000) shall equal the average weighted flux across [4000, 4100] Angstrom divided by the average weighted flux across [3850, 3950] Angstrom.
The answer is 2.09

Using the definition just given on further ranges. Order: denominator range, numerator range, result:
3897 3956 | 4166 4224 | 2.27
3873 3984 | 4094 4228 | 2.17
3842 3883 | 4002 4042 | 2.09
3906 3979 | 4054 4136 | 2.18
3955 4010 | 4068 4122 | 1.53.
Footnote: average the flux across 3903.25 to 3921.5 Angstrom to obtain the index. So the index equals 4.37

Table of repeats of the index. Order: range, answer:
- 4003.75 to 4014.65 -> 6.52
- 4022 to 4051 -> 6.46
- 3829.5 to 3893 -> 3.23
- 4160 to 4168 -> 7.55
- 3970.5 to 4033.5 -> 6.08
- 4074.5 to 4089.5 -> 7.22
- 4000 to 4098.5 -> 6.69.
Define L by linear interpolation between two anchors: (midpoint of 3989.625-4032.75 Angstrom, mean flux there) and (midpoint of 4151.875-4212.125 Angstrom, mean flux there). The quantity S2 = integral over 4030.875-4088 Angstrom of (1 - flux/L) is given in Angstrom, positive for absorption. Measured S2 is 2.5 Angstrom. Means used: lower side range 6.59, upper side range 7.13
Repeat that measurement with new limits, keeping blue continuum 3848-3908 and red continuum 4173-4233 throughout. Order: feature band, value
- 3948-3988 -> 3.6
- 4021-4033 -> -3.5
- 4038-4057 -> -4.6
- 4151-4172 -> -3.0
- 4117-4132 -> -3.5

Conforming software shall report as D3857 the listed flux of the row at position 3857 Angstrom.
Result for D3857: 2.563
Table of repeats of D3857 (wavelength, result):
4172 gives 6.704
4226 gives 3.619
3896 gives 4.367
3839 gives 1.982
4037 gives 7.351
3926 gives 3.076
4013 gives 7.049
